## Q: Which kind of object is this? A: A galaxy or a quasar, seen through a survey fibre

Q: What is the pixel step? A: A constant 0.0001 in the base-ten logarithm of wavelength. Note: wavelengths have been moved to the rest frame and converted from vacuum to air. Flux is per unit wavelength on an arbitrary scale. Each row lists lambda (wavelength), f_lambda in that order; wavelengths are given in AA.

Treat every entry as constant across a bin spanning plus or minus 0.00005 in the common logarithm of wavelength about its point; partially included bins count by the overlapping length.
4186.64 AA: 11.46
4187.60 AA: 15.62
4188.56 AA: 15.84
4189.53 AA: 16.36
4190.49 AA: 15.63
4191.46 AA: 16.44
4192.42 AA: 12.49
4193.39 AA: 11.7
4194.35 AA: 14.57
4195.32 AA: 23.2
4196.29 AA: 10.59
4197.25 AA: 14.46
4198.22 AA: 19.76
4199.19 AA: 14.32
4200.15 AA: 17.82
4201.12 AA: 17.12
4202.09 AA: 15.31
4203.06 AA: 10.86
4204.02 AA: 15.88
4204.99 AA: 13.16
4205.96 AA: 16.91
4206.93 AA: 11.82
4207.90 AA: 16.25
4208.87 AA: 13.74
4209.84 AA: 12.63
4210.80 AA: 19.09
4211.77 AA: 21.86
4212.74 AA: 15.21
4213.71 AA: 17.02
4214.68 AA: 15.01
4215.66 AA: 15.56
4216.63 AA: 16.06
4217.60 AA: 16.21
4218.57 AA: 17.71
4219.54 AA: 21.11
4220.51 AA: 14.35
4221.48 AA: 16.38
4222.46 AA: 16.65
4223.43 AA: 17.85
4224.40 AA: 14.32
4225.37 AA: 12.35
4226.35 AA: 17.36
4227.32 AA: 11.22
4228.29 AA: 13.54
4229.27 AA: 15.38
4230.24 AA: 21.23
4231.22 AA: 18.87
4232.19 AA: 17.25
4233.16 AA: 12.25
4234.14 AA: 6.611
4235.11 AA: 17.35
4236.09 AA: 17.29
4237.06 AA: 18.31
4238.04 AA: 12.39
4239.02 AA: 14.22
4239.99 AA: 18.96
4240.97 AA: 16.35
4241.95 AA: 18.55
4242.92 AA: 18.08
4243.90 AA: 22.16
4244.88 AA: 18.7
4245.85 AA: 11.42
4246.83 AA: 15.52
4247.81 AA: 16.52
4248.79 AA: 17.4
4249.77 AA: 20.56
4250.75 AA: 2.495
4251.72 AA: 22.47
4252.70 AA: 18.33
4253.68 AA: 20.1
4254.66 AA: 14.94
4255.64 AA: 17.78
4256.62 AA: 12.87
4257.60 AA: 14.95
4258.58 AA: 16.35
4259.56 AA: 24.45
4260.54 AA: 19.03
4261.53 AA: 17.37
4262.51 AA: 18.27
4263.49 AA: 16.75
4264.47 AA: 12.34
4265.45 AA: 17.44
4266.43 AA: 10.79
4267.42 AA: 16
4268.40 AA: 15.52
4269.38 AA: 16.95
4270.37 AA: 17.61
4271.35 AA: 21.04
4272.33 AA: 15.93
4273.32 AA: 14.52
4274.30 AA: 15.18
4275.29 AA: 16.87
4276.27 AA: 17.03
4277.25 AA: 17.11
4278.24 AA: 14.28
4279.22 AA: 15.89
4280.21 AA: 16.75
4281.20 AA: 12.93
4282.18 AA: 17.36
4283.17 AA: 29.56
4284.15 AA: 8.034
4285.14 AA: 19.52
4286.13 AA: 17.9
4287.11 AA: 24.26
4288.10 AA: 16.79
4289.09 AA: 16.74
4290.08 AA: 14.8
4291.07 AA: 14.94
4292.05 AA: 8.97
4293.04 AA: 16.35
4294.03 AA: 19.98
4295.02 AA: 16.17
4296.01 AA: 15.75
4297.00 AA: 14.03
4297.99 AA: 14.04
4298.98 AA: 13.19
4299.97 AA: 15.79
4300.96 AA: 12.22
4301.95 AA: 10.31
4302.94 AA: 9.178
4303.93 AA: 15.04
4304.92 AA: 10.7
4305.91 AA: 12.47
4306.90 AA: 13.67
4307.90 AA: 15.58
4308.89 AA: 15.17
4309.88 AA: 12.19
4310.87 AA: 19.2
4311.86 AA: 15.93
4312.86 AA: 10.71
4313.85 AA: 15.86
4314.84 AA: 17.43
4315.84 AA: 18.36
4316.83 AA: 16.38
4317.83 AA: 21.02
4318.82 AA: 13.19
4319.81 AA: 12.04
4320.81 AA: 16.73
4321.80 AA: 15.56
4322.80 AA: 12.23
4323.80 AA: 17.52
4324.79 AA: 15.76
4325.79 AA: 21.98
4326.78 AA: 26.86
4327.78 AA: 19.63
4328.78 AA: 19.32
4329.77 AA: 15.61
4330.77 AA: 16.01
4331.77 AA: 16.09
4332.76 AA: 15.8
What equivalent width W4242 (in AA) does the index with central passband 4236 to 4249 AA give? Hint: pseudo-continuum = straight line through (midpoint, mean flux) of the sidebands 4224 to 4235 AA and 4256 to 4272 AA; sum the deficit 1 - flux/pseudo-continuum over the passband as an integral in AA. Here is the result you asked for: -1.15 AA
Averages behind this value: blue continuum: 14.7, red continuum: 16.7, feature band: 16.8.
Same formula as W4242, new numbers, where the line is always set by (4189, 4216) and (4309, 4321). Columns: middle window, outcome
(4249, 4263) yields -1.4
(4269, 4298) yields -1.8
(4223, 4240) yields 0.3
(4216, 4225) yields -0.6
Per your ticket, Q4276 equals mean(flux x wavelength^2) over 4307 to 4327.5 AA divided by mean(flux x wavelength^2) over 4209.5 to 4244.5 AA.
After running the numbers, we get 1.1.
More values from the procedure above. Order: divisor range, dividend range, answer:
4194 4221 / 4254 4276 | 1.06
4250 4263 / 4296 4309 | 0.80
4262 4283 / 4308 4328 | 1.05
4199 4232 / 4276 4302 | 1.04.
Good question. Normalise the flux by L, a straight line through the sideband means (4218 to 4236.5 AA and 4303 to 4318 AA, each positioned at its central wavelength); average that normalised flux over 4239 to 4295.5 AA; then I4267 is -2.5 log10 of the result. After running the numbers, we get -0.09 mag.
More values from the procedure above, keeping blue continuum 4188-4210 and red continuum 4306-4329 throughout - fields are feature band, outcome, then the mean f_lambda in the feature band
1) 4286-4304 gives 0.085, 15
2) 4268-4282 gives -0.019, 16.3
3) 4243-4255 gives -0.072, 16.8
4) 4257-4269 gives -0.047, 16.6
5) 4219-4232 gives -0.055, 16.2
